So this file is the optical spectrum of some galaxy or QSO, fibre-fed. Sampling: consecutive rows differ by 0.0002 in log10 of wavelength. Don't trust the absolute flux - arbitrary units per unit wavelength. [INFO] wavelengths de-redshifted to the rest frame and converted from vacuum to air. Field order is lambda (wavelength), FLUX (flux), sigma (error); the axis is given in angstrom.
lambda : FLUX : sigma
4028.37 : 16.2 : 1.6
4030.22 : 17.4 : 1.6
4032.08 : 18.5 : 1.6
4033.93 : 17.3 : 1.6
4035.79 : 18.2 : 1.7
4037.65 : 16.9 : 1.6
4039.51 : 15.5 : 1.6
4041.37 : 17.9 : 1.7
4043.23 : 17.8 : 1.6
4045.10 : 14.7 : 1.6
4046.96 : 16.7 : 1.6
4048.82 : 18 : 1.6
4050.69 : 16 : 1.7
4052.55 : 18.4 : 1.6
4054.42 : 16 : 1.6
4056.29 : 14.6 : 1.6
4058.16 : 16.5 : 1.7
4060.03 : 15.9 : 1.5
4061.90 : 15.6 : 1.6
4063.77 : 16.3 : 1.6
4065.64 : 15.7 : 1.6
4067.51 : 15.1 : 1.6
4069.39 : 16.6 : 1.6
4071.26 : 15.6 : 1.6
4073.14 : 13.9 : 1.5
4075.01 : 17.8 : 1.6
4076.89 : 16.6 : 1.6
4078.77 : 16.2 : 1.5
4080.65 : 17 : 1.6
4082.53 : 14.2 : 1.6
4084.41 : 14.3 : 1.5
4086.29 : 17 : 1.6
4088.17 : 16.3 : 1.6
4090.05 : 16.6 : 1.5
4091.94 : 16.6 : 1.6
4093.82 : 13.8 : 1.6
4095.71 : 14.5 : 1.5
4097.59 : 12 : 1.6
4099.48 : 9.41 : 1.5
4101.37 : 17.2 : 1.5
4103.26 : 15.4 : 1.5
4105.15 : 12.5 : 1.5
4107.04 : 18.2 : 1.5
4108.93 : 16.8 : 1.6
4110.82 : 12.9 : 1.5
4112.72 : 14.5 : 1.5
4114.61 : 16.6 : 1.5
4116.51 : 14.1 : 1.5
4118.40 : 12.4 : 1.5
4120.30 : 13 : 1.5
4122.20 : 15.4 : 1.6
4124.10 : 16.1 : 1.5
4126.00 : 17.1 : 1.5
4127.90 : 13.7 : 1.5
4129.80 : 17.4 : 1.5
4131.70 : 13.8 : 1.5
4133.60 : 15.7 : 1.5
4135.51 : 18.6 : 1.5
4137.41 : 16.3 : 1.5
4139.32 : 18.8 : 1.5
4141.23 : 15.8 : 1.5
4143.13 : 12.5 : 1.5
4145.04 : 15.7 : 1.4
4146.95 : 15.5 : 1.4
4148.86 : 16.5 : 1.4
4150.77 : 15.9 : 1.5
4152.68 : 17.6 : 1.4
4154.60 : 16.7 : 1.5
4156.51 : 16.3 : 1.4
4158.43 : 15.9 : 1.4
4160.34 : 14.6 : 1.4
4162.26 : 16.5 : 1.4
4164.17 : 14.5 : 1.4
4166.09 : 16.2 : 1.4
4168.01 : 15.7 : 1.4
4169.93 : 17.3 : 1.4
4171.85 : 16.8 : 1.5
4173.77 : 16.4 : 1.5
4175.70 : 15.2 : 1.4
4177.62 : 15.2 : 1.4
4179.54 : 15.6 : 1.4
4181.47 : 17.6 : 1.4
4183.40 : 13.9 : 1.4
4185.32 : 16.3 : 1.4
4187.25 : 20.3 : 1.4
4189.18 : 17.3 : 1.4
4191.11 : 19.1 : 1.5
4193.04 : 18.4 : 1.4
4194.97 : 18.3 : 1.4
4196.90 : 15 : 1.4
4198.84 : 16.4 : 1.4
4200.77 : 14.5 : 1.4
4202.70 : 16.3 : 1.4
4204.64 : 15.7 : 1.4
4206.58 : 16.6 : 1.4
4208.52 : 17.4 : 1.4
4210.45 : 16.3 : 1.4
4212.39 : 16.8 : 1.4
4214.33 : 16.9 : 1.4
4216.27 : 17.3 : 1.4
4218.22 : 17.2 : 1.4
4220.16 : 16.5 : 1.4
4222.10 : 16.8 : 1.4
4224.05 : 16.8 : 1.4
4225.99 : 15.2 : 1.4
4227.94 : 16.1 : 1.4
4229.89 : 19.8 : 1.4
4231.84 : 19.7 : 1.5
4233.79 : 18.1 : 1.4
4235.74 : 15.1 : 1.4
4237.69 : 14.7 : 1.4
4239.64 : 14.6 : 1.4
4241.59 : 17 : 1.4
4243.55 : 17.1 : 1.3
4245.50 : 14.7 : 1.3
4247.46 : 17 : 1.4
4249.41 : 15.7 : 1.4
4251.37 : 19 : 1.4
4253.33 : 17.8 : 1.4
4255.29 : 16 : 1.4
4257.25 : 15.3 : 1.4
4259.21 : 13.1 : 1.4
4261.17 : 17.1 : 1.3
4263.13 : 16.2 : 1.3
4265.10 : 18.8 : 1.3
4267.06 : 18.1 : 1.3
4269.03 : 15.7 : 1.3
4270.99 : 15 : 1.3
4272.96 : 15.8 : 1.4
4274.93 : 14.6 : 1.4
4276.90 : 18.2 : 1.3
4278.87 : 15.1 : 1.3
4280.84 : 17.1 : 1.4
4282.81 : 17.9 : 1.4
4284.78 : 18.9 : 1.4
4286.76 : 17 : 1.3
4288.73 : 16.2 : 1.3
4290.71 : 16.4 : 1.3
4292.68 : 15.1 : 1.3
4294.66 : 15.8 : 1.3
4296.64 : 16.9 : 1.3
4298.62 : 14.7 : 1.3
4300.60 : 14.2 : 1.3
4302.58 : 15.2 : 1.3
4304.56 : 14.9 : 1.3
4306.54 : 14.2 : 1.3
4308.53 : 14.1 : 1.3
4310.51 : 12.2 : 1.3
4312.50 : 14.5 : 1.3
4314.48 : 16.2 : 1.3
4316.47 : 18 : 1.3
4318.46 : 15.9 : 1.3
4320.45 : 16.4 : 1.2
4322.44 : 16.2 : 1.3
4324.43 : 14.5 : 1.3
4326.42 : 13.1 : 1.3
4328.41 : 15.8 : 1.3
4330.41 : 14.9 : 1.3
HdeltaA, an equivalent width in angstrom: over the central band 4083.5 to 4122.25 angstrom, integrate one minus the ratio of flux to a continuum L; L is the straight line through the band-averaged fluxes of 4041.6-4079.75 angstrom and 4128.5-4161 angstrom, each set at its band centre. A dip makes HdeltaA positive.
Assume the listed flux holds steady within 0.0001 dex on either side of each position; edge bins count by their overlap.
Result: 3.4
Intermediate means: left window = 16.2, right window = 16.1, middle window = 14.7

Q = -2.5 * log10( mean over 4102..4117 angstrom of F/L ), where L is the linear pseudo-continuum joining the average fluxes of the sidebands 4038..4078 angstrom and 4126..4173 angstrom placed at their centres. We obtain 0.06 mag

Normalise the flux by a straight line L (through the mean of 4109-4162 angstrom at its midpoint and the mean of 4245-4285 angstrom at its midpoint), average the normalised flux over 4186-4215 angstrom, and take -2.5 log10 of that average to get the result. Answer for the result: -0.06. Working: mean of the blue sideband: 15.6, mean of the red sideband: 16.5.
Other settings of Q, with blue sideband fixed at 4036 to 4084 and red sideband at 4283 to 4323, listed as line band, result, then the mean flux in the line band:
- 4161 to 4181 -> 0.00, 16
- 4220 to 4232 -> -0.09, 17.2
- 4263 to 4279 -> -0.05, 16.5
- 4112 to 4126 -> 0.09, 14.8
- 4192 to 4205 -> -0.03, 16.4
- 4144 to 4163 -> -0.01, 16.1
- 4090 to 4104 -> 0.13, 14.3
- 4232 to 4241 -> -0.02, 16.1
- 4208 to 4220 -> -0.07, 16.9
